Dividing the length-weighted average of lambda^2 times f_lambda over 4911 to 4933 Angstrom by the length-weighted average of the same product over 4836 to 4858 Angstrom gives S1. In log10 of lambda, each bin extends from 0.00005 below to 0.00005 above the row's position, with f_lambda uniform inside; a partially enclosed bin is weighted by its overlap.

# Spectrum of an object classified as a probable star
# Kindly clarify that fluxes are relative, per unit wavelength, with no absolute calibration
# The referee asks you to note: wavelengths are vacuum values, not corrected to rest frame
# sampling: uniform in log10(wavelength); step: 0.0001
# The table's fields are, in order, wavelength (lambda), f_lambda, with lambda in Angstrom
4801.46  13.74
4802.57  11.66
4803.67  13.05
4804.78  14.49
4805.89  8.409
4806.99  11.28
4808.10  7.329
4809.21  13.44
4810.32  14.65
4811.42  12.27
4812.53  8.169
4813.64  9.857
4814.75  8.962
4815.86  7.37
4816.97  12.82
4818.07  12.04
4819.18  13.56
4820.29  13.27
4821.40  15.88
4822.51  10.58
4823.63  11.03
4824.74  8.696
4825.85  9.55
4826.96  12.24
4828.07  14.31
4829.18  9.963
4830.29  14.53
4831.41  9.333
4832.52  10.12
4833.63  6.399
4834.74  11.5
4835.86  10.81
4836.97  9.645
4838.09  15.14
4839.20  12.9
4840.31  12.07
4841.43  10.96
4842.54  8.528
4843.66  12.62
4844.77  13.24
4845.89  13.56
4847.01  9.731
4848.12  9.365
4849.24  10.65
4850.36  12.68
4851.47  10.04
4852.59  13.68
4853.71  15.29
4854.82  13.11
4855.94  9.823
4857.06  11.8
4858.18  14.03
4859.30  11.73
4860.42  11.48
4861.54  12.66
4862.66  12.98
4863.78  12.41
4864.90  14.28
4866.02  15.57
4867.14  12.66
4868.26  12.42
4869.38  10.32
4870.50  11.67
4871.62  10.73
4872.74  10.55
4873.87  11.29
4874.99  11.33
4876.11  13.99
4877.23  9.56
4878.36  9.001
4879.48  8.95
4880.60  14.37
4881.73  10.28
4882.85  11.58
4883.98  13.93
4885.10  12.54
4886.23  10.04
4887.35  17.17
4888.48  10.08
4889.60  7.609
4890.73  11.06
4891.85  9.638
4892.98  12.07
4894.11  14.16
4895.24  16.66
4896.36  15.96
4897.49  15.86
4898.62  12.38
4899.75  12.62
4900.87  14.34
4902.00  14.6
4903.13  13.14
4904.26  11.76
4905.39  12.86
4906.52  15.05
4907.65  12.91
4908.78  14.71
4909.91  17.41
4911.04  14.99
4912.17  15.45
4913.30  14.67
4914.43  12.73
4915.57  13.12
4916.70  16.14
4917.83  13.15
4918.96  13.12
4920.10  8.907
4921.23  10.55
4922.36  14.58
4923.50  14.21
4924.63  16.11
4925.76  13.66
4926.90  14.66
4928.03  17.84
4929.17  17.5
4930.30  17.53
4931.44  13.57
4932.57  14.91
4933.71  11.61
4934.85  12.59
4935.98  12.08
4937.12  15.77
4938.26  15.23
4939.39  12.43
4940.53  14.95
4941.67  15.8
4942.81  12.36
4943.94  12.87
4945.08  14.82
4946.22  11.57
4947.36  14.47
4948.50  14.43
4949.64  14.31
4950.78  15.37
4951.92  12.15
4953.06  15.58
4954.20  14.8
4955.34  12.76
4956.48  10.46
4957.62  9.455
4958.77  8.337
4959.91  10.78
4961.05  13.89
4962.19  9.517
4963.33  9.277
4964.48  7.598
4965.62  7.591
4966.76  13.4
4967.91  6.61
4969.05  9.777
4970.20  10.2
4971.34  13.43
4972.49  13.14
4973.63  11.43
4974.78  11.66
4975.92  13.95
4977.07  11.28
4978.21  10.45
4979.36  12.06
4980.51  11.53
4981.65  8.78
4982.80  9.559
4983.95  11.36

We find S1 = 1.25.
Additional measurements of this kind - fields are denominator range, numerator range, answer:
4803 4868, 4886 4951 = 1.22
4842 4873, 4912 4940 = 1.20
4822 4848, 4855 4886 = 1.08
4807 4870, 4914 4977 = 1.15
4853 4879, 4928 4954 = 1.21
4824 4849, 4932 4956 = 1.30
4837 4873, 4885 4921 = 1.12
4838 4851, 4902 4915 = 1.25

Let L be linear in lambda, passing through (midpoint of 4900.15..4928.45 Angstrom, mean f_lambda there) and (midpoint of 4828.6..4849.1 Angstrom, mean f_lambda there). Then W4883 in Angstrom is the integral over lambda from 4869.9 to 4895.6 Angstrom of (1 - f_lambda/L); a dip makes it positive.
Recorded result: 2.4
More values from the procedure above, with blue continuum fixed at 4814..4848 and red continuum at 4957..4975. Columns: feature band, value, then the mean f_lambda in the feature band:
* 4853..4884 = -2.7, 12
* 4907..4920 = -4.2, 14.2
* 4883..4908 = -4.9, 13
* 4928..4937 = -3.4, 14.6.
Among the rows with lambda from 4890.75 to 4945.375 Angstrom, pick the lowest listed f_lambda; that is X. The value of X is 8.907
